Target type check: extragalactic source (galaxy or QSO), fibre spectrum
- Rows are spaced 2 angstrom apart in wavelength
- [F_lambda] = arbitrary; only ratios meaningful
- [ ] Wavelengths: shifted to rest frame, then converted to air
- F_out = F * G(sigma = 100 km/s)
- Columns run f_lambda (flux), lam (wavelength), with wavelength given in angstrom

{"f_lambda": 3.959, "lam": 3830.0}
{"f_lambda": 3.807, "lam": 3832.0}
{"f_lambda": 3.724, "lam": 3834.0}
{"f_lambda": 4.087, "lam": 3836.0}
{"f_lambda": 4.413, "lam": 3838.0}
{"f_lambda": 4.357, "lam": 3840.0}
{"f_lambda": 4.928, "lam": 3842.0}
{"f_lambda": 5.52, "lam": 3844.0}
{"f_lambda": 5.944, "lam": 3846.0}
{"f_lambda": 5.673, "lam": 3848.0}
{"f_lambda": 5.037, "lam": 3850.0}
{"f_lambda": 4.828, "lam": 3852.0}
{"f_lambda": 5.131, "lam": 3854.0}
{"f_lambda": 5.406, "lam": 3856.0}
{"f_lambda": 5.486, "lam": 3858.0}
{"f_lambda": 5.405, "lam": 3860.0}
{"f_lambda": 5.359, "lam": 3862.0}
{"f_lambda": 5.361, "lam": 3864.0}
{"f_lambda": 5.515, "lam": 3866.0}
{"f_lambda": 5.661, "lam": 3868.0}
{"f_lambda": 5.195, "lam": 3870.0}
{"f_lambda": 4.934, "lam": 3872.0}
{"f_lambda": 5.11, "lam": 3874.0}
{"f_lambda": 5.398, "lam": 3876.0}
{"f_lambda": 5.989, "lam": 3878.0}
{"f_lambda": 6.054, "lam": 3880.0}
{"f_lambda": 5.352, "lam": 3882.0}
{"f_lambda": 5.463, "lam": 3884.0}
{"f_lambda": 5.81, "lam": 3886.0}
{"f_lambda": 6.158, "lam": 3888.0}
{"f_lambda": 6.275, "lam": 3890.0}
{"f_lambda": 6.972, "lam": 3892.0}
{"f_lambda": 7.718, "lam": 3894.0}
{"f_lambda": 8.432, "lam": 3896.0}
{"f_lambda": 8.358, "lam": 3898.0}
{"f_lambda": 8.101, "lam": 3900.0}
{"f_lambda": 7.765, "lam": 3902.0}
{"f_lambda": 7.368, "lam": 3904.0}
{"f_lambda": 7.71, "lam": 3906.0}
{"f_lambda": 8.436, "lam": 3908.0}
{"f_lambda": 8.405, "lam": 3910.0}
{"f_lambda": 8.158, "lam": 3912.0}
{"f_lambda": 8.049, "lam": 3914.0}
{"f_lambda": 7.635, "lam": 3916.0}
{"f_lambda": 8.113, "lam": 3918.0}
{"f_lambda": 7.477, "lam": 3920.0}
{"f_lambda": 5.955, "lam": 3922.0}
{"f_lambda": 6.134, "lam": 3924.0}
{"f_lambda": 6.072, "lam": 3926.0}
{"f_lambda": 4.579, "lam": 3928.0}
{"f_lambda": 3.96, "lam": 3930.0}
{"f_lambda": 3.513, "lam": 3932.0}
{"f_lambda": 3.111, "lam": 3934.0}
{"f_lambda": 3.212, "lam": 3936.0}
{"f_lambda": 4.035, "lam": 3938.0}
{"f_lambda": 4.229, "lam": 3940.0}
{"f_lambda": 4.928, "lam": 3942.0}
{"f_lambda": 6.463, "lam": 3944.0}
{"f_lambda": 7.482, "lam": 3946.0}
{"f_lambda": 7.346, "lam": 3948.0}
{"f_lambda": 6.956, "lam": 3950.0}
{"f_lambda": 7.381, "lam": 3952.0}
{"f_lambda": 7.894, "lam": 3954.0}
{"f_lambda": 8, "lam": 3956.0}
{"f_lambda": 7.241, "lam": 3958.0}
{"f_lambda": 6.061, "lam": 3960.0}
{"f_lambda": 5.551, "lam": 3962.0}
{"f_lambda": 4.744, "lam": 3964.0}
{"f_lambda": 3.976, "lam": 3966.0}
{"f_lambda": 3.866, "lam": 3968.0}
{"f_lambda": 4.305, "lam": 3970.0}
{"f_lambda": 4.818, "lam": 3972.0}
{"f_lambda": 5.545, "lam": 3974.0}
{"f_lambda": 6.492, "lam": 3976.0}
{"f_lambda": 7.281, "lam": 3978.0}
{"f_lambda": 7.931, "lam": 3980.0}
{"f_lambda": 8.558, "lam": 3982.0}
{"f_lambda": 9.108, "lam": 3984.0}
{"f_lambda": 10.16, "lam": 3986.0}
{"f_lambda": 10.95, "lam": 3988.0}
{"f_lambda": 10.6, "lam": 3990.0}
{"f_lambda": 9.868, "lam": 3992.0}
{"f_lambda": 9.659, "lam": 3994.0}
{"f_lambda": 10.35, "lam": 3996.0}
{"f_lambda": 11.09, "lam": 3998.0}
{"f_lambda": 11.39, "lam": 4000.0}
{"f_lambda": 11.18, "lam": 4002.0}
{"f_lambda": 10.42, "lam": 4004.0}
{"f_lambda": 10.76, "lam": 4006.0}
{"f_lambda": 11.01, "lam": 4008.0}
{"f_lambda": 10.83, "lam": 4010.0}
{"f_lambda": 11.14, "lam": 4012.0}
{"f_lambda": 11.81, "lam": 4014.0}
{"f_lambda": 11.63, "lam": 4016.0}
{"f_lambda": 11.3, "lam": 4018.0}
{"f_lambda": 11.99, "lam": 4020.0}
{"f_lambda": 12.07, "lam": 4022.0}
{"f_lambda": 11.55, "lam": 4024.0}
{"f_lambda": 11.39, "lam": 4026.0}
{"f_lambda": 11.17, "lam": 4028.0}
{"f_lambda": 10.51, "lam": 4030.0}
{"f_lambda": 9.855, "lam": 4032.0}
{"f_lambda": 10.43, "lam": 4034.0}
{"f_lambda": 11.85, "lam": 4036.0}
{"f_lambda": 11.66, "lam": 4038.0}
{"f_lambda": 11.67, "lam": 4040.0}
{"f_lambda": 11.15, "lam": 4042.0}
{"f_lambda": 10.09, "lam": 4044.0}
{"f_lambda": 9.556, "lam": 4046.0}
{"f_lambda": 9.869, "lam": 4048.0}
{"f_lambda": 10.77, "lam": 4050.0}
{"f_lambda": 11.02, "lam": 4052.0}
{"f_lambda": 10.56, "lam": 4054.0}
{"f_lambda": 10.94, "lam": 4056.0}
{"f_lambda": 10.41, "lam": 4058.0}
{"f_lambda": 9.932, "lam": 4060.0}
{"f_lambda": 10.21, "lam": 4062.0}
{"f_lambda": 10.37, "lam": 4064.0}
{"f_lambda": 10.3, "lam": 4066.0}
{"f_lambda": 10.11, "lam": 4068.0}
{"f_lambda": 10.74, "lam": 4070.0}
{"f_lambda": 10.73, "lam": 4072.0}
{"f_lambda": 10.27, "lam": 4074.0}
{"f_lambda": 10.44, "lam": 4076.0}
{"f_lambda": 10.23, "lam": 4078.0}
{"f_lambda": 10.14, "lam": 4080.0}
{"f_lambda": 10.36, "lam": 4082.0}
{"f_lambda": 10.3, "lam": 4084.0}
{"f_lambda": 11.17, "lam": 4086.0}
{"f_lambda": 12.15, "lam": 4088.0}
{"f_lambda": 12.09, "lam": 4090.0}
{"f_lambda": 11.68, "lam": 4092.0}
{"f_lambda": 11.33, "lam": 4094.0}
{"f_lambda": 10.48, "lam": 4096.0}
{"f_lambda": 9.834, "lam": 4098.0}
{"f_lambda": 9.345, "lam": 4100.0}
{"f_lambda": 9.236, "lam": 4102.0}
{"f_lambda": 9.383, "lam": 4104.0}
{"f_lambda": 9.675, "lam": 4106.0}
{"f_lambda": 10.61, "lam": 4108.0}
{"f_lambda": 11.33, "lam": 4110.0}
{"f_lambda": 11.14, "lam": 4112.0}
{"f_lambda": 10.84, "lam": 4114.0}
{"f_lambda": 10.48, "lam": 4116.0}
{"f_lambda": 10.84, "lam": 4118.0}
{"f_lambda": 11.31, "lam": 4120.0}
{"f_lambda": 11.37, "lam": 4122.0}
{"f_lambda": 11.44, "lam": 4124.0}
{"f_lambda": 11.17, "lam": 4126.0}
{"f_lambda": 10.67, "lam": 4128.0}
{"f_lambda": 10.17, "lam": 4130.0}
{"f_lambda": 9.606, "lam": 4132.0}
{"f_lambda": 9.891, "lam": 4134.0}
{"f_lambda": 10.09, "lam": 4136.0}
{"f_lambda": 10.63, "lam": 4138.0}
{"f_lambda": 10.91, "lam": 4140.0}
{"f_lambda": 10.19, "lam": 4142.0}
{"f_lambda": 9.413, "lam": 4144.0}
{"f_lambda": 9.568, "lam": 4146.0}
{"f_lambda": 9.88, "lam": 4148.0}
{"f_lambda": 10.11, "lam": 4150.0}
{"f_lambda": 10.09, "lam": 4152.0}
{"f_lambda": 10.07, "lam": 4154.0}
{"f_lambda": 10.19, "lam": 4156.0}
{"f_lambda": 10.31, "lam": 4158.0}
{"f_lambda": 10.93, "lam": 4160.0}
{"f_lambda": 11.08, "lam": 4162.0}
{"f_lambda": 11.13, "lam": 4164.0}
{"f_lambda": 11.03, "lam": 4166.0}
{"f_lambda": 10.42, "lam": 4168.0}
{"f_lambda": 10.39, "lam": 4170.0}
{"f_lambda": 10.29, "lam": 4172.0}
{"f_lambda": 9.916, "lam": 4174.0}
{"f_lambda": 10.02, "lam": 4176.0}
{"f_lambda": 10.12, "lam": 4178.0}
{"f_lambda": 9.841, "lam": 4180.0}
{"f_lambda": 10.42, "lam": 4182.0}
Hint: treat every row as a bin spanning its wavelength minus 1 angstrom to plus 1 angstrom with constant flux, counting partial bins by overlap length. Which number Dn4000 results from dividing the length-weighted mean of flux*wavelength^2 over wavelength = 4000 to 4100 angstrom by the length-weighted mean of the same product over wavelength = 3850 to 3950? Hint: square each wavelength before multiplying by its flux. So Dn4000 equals 1.91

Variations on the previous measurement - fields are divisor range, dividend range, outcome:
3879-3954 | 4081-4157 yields 1.79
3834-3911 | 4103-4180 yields 1.98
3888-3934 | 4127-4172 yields 1.67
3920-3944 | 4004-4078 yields 2.42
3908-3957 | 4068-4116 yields 1.83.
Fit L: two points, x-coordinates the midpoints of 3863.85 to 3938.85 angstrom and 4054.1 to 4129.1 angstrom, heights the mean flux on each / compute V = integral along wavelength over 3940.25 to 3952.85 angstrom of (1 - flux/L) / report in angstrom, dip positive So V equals 1.2 angstrom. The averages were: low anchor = 6.27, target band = 6.6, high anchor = 10.6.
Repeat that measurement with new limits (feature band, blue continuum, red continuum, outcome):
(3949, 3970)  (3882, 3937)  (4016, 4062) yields 5.5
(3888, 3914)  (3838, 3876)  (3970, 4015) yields -4.4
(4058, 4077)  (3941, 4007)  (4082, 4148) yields -1.4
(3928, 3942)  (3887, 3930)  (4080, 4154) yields 7.0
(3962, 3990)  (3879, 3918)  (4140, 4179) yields 4.7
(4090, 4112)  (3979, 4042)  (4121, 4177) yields 0.2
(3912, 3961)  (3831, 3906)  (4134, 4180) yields 5.0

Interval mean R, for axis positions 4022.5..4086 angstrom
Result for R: 10.6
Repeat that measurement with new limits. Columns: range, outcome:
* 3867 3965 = 6.35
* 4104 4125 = 10.8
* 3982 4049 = 10.8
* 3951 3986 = 6.5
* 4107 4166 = 10.5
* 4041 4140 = 10.5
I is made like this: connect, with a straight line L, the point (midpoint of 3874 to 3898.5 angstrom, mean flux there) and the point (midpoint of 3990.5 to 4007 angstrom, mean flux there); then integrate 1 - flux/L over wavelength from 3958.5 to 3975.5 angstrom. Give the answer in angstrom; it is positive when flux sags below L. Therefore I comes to 8.0 angstrom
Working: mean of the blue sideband 6.4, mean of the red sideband 10.6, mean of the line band 4.98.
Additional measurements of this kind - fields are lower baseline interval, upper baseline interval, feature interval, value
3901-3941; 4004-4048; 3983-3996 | -1.0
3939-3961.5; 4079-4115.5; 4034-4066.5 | -4.5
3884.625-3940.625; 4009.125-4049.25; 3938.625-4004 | 9.8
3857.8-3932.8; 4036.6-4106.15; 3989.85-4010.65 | -4.2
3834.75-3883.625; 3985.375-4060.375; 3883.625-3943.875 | 4.9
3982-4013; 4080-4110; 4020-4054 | -1.3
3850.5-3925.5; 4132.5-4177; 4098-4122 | -1.8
